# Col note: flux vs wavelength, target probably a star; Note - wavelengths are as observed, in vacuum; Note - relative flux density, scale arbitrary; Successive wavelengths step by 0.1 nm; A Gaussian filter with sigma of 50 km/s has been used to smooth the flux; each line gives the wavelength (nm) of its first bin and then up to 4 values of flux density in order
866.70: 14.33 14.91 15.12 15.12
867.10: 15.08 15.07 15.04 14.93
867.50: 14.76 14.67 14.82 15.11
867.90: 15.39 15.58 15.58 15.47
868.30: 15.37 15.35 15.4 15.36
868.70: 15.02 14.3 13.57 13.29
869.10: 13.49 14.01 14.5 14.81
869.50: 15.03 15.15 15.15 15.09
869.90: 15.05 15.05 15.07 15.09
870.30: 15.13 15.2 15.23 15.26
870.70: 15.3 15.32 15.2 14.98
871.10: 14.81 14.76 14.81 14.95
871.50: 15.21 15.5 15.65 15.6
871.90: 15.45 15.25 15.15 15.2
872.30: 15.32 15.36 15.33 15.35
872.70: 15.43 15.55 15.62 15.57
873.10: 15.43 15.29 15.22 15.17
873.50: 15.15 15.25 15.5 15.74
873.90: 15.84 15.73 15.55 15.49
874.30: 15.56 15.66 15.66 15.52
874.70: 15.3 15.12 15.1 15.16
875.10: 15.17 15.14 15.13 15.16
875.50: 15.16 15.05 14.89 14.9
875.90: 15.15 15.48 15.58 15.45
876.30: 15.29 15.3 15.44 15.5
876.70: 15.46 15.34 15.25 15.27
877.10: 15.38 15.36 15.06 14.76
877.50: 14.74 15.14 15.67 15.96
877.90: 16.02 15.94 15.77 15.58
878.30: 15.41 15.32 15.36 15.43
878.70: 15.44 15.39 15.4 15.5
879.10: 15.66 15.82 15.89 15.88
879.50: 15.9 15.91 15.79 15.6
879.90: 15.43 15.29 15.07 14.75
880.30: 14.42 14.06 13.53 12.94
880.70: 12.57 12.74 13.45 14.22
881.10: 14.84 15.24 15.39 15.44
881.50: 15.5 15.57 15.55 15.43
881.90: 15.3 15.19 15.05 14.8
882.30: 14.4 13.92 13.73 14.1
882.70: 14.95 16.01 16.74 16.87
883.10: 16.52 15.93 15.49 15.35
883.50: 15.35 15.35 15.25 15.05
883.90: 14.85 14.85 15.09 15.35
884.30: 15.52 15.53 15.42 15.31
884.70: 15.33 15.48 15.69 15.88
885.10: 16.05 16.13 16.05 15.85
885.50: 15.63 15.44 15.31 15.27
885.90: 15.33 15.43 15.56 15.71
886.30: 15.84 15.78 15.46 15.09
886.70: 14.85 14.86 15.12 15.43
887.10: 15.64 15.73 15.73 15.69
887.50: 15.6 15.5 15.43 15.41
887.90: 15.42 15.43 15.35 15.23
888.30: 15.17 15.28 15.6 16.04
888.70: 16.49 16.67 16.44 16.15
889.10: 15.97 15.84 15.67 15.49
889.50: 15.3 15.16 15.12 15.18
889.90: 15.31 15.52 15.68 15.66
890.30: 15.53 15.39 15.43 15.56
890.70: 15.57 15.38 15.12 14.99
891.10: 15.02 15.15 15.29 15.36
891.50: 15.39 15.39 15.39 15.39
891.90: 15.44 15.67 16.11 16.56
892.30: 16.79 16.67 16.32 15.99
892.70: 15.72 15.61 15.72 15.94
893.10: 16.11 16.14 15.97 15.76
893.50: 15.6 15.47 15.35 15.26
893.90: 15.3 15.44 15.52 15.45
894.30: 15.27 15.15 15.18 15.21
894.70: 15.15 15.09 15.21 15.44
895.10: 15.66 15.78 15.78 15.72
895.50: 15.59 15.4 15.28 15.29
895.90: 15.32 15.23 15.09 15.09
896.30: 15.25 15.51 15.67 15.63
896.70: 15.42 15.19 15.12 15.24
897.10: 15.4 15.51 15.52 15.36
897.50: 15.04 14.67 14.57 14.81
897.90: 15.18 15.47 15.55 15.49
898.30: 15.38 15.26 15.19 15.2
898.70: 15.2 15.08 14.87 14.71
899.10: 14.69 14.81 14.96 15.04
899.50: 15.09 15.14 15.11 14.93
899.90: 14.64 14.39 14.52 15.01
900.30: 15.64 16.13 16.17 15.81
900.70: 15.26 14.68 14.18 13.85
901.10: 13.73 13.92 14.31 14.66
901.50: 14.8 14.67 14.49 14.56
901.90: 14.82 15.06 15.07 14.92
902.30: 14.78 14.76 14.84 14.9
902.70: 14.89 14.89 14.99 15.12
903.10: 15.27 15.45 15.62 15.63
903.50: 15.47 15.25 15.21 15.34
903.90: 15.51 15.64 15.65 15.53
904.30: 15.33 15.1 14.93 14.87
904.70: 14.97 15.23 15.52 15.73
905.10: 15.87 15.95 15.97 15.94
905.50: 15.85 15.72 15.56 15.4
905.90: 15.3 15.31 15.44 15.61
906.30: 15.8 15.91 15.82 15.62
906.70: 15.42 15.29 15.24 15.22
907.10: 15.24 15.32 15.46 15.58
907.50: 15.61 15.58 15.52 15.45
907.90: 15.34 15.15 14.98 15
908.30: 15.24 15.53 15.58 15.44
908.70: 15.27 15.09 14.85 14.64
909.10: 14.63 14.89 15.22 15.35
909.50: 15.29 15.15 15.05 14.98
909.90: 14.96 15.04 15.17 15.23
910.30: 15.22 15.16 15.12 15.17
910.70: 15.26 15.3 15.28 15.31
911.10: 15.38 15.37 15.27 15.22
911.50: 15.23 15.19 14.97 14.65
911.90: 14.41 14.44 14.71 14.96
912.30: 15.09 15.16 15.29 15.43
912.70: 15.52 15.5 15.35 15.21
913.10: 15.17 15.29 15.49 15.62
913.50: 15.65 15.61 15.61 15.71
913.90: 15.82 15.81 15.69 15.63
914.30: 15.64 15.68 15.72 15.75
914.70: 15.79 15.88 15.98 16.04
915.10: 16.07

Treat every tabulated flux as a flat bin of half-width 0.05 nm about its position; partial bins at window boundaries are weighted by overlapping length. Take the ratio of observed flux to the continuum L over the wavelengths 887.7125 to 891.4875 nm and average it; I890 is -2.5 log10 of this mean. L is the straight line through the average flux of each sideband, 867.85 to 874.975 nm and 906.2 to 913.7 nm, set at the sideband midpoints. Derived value -0.02 mag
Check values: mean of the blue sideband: 15.2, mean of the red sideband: 15.3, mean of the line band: 15.5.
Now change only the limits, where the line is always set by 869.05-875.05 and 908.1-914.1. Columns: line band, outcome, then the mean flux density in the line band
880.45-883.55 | 0.02 mag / 14.9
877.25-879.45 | -0.02 mag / 15.5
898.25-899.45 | 0.01 mag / 15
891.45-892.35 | -0.04 mag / 15.8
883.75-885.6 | -0.02 mag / 15.5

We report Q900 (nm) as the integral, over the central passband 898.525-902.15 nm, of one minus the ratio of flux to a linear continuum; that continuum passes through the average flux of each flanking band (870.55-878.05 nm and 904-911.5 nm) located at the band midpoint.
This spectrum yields 0.11 nm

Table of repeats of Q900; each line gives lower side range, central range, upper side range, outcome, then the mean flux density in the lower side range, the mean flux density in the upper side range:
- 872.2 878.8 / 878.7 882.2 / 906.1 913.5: 0.08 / 15.4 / 15.2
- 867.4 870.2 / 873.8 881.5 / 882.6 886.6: 0.03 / 14.9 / 15.6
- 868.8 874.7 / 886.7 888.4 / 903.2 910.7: -0.02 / 15.2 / 15.4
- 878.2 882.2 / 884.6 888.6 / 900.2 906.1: -0.11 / 15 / 15.2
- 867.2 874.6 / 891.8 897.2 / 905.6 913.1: -0.13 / 15.2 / 15.2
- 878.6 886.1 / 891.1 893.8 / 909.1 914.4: -0.09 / 15.2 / 15.3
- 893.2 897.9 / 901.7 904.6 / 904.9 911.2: 0.04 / 15.4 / 15.4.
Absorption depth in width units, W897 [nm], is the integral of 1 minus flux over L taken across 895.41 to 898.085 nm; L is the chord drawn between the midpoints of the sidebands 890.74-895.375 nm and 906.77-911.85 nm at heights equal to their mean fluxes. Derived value 0.04 nm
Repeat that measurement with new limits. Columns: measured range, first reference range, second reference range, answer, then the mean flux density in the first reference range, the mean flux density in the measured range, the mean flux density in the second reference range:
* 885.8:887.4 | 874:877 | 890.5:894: 0.010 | 15.3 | 15.4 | 15.7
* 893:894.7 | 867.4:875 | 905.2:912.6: -0.032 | 15.2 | 15.5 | 15.3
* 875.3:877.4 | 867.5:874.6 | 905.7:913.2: -0.012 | 15.2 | 15.3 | 15.2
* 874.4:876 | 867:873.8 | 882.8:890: 0.004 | 15.1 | 15.2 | 15.6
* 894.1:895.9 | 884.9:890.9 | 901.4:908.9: 0.008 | 15.6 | 15.4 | 15.3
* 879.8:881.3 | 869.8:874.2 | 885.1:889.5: 0.116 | 15.3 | 14.3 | 15.6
